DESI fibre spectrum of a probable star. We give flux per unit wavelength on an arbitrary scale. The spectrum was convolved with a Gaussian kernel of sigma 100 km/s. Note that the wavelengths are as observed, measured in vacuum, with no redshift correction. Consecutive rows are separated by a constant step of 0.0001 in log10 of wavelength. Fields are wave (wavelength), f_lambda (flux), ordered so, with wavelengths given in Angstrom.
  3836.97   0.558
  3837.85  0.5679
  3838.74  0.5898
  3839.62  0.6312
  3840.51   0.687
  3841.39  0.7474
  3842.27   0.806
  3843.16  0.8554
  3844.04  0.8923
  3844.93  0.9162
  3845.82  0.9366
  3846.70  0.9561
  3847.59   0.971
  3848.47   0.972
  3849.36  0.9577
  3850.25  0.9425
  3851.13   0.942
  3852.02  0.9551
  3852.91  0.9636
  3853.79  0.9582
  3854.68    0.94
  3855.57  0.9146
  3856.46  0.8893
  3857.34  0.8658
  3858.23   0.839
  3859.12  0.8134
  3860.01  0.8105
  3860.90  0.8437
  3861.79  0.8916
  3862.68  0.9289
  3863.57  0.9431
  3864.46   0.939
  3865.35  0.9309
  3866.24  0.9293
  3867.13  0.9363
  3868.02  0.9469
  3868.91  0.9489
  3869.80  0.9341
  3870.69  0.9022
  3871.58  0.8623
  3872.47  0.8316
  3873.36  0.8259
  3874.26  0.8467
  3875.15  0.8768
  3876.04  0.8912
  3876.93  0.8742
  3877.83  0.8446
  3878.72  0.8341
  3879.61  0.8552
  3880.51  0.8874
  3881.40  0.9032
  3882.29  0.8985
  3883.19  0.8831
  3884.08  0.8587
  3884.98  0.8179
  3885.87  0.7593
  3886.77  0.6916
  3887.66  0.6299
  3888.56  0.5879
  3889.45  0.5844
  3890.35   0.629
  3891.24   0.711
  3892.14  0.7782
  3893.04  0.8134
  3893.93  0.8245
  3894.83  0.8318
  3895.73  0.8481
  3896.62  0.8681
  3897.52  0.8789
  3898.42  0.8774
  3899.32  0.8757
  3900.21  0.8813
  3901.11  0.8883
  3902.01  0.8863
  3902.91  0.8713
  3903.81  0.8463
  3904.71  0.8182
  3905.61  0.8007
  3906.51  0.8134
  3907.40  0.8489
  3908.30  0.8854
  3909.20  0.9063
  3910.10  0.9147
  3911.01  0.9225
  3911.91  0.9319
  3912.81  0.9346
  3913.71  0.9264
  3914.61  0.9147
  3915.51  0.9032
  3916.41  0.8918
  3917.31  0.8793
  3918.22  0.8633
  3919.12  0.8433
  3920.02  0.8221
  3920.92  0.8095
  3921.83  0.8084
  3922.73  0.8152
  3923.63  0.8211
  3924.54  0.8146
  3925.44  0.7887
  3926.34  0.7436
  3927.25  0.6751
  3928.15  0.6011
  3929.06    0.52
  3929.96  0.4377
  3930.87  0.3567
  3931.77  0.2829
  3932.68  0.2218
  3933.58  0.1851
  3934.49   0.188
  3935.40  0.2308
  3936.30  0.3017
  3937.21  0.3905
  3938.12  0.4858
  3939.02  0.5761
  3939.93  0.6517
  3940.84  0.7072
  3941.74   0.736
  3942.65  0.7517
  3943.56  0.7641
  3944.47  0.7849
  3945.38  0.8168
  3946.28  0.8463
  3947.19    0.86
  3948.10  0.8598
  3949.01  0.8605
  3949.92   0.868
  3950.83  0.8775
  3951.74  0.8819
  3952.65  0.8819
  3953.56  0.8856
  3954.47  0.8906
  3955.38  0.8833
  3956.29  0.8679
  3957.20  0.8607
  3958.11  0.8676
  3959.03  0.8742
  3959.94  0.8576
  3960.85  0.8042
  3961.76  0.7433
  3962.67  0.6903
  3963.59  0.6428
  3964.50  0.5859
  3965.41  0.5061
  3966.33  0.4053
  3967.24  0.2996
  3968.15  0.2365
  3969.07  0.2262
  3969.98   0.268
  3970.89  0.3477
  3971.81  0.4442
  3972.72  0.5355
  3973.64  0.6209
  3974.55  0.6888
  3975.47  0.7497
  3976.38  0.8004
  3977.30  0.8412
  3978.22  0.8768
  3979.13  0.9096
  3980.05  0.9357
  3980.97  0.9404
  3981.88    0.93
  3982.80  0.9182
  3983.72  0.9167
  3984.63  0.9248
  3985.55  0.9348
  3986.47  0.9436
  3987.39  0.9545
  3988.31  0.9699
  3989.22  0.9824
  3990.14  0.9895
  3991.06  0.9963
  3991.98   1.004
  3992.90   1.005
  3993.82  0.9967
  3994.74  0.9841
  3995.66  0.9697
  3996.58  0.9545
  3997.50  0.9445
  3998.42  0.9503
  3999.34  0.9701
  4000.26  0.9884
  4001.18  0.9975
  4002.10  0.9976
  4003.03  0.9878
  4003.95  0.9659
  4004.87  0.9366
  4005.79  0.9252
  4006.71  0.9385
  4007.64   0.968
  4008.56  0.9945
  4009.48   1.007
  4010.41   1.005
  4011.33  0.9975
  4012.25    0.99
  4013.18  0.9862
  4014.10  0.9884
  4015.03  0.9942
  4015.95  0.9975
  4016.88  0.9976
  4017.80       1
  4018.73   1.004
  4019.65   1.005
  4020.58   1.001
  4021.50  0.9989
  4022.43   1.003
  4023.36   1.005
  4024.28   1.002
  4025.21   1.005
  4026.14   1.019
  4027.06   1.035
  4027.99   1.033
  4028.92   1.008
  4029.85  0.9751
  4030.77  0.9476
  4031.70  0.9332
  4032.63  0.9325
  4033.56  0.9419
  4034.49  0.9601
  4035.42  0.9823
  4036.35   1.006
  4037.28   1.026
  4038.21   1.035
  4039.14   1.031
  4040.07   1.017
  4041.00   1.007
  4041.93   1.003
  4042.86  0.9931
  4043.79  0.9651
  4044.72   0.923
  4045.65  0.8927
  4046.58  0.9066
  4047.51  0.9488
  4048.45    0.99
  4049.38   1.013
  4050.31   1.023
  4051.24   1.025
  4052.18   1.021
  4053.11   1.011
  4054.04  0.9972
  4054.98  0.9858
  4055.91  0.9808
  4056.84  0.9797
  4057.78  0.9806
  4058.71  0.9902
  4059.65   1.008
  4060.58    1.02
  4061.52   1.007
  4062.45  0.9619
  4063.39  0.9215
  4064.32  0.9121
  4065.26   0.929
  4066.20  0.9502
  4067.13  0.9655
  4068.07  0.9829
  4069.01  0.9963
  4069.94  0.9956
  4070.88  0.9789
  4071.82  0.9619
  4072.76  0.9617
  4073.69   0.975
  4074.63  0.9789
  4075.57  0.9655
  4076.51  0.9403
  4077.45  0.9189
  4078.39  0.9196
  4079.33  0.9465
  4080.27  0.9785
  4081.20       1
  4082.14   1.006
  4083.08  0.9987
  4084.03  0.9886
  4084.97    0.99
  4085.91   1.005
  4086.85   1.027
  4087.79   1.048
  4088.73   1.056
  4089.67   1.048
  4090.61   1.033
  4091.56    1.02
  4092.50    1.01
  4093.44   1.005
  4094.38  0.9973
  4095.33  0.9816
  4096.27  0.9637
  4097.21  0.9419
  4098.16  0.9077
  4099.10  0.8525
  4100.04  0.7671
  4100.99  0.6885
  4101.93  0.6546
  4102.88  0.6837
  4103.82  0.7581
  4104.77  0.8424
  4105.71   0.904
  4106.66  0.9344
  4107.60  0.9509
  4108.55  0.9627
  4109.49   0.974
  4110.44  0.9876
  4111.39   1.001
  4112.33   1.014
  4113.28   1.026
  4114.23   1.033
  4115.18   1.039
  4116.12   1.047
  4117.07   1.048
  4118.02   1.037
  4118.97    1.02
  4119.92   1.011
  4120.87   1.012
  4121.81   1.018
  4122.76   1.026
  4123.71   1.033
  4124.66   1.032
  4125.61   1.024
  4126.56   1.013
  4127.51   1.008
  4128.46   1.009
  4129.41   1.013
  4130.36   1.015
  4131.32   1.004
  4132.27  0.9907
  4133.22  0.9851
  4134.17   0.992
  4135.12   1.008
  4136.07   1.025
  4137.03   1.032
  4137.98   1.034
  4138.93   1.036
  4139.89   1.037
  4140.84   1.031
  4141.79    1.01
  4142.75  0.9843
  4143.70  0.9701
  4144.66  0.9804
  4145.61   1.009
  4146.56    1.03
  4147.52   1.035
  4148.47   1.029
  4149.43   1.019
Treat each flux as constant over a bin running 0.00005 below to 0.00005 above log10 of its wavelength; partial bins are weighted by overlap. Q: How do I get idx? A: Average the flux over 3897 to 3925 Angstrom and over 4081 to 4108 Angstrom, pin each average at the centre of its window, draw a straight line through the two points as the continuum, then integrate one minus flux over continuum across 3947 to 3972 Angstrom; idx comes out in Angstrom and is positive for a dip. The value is 5.5 Angstrom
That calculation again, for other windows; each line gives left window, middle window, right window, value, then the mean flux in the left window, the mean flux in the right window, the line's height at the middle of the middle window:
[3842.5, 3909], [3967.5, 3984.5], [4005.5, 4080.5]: 4.7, 0.863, 0.982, 0.934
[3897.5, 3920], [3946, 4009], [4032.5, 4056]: 7.3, 0.879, 0.986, 0.933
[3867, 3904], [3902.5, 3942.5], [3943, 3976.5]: 3.8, 0.833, 0.698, 0.766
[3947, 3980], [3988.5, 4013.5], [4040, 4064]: -4.8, 0.704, 0.983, 0.822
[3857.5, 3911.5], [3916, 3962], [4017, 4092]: 9.6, 0.847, 0.987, 0.892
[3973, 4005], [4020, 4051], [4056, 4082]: -1.2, 0.926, 0.968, 0.951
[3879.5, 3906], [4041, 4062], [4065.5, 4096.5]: -0.6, 0.809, 0.987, 0.959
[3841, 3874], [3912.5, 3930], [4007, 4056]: 2.6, 0.904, 0.991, 0.936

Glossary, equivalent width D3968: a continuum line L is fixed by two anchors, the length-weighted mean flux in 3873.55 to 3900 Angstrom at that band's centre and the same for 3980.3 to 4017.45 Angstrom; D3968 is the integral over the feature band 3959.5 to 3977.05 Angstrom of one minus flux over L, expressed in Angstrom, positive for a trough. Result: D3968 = 7.07 Angstrom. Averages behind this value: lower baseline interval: 0.81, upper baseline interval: 0.971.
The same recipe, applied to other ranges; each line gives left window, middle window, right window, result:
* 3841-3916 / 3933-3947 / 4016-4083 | 5.3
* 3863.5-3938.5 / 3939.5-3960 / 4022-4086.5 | 0.2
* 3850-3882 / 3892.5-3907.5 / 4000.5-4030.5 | 1.1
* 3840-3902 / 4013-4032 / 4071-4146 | -1.3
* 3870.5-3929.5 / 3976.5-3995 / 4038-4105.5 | -1.1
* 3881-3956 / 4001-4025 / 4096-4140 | -3.8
